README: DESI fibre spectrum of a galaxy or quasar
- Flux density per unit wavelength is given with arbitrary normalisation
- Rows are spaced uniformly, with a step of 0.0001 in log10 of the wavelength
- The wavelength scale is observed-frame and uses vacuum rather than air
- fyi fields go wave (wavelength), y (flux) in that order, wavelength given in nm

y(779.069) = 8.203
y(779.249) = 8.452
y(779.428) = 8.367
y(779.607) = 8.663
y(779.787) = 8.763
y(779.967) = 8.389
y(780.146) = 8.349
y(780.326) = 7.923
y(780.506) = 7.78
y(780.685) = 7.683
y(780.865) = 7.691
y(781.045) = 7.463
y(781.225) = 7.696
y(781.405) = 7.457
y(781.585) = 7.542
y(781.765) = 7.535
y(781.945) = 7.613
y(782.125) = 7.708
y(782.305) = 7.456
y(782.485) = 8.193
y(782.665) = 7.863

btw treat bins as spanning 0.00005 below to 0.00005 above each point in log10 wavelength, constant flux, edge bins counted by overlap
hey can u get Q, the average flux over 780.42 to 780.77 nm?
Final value 7.75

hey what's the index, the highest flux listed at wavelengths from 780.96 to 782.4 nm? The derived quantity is 7.708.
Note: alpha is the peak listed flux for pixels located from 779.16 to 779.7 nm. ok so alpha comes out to 8.663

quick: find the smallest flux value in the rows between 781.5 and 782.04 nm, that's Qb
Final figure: 7.535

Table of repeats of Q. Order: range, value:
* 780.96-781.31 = 7.58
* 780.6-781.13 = 7.61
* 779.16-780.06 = 8.53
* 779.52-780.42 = 8.41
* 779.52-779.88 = 8.69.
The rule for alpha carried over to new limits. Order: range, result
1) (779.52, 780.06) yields 8.763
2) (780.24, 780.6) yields 7.923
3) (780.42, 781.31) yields 7.78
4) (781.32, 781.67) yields 7.542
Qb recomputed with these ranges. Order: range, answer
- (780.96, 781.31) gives 7.463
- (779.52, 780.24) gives 8.349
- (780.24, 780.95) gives 7.683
